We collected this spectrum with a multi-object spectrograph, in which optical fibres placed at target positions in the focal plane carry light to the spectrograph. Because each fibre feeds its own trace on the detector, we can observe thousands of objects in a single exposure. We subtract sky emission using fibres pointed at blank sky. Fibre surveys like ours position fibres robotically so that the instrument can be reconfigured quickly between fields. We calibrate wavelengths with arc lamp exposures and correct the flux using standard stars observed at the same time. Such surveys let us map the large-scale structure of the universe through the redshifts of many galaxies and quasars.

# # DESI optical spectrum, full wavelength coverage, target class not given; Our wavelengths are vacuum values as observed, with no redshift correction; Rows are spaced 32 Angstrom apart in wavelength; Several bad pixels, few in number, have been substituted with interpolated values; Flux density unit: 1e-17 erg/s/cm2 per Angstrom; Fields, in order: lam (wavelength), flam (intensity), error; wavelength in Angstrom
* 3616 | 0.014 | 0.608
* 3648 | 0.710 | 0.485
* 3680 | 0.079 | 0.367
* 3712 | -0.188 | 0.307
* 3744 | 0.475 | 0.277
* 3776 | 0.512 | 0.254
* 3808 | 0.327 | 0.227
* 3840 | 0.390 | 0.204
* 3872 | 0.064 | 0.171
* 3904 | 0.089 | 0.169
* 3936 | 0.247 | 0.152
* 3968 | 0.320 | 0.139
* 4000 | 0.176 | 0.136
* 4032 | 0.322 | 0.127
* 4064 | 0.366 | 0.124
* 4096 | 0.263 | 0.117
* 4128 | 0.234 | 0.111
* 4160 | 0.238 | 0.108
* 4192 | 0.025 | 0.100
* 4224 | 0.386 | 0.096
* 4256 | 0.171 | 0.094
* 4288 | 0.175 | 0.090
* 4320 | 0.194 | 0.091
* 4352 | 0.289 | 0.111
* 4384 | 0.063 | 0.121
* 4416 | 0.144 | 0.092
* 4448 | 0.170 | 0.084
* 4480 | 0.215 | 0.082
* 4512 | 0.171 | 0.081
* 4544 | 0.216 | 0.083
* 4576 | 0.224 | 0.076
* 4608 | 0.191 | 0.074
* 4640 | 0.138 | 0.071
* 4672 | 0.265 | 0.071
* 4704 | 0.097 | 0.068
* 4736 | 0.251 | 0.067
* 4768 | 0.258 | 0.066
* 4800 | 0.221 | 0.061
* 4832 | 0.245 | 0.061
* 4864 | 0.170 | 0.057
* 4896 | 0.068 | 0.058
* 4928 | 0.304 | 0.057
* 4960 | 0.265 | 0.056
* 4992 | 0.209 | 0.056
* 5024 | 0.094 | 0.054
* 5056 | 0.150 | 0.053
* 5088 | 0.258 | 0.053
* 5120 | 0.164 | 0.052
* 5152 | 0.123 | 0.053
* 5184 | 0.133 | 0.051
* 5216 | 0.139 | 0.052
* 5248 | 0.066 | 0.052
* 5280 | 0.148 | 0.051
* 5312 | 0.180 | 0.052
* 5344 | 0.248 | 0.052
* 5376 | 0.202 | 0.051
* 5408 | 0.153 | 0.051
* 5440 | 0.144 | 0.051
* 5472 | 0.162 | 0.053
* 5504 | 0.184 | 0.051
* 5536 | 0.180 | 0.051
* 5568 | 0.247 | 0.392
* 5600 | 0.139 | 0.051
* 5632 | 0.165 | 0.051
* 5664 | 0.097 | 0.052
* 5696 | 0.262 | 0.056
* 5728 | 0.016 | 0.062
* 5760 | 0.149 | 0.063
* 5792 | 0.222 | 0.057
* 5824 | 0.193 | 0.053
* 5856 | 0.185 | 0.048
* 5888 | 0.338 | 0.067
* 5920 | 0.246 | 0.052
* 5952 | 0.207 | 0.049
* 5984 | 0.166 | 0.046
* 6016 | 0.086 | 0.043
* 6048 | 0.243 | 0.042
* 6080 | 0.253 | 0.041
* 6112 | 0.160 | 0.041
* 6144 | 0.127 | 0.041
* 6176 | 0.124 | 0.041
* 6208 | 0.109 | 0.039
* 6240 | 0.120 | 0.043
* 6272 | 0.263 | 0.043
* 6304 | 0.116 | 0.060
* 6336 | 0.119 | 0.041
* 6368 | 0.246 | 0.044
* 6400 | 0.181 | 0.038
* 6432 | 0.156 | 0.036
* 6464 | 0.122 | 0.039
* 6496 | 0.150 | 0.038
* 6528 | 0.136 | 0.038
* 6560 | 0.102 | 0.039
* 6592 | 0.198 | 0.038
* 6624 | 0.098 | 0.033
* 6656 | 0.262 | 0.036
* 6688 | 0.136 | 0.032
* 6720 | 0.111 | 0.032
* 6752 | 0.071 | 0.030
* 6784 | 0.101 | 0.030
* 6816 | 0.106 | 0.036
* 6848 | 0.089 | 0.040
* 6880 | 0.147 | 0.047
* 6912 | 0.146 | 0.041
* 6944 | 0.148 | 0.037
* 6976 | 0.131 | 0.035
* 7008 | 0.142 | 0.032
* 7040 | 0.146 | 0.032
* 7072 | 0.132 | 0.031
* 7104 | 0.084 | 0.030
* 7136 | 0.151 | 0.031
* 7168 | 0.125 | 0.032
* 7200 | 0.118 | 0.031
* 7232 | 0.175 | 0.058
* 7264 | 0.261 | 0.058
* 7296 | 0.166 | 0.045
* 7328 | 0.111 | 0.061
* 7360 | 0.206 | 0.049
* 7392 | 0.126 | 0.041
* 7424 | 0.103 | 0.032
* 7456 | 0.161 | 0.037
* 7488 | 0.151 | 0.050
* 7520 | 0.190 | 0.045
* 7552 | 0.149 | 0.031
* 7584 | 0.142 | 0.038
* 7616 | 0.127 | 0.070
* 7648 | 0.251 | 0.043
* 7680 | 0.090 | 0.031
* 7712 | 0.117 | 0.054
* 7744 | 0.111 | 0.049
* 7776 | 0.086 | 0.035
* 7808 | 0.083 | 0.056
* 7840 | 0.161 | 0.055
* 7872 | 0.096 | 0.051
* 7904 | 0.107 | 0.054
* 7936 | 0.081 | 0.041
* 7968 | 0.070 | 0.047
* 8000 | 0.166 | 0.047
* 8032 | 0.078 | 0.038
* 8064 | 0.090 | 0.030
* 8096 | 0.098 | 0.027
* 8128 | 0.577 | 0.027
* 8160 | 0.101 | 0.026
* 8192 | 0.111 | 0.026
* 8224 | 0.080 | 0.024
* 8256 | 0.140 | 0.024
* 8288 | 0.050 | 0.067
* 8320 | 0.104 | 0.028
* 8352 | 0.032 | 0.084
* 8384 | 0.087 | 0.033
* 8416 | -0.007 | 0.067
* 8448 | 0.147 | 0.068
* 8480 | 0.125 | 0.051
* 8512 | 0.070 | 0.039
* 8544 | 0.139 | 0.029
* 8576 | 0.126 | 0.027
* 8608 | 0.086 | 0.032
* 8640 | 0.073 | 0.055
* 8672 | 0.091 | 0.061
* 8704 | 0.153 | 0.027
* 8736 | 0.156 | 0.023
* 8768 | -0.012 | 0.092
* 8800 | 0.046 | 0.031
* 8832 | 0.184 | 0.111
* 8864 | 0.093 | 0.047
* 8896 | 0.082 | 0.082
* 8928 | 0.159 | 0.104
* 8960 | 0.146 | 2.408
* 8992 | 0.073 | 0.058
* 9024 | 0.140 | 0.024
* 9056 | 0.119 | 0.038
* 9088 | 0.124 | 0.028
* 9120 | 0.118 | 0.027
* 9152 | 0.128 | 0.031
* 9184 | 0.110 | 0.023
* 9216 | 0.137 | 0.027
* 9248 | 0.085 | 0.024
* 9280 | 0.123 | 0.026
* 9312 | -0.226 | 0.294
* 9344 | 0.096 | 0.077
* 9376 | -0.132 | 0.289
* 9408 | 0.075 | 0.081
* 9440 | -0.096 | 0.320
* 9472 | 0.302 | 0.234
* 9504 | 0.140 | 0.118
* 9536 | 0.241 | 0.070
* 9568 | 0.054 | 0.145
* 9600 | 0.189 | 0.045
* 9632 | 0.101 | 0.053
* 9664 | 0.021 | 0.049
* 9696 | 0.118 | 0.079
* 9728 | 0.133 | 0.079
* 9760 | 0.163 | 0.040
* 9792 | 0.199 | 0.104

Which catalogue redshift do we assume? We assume 1.181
